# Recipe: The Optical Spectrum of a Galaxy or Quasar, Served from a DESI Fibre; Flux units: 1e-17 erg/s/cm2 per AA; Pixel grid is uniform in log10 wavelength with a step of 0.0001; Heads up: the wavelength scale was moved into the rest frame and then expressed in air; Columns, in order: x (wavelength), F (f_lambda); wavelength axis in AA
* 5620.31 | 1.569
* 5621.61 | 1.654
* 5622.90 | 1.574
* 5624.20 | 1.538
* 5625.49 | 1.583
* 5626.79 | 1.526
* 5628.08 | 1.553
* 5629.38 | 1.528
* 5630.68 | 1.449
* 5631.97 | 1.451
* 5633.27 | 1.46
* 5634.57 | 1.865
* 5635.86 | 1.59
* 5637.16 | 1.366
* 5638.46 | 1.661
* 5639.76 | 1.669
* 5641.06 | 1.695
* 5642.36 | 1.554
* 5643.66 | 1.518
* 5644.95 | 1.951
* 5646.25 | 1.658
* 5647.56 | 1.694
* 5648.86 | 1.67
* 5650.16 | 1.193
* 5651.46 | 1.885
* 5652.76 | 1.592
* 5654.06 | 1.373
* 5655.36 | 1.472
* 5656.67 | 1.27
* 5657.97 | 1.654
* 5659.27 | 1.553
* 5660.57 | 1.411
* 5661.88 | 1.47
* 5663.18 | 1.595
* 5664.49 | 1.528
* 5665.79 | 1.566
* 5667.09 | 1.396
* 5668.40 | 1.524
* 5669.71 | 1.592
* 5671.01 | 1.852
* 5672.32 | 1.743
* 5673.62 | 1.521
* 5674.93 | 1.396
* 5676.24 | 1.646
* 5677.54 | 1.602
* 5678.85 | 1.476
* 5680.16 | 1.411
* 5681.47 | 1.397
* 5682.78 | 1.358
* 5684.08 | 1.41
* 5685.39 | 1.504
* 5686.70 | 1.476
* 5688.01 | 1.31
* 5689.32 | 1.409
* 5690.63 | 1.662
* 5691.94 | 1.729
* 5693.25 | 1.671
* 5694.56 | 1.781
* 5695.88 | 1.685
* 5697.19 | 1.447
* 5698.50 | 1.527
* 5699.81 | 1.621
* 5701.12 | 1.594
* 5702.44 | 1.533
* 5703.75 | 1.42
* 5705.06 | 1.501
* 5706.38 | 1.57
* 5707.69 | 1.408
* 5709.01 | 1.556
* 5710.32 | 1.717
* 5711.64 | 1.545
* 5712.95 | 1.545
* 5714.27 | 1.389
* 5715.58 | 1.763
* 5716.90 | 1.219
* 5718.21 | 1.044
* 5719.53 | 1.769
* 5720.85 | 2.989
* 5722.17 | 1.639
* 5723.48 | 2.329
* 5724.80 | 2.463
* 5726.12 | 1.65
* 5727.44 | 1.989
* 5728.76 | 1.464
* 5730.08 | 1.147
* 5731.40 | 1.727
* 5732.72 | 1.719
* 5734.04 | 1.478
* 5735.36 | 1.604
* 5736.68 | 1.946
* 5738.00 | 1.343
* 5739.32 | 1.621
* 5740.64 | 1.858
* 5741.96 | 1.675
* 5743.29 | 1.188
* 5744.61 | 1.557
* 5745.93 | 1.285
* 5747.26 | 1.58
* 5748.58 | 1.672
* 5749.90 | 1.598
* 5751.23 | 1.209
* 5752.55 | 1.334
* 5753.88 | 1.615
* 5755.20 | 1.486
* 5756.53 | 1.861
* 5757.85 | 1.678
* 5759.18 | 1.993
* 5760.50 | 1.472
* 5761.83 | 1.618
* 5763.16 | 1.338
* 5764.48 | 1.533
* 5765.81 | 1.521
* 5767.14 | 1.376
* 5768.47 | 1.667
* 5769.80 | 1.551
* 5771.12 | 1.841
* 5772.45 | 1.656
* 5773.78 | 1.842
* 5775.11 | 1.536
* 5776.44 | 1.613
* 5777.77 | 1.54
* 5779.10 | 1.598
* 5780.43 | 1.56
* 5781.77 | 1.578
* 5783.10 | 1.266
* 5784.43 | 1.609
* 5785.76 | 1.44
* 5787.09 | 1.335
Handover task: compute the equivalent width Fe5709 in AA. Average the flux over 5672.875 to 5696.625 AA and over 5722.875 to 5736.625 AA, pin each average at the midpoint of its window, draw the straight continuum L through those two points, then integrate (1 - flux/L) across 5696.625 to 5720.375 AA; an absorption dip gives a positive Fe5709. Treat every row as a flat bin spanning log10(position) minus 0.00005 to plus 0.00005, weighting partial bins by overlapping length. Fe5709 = 1.8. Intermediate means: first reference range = 1.53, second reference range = 1.76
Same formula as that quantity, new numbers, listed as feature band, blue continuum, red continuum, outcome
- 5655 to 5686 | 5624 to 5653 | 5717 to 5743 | 2.5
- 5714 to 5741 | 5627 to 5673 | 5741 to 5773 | -2.8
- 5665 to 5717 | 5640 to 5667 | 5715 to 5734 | 4.1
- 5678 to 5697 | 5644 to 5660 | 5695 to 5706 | 0.4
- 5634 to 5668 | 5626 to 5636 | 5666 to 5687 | -0.7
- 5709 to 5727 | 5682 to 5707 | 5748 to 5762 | -2.4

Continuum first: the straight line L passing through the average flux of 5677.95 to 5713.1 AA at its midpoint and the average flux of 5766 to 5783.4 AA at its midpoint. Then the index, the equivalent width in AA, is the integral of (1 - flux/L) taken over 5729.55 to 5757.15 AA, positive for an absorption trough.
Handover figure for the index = 0.30 AA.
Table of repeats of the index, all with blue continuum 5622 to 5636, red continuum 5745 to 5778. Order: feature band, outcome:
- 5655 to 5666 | 0.4 AA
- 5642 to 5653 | -0.6 AA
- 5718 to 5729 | -2.9 AA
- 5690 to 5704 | -0.4 AA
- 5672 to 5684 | 0.5 AA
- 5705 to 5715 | 0.2 AA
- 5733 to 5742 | -0.4 AA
